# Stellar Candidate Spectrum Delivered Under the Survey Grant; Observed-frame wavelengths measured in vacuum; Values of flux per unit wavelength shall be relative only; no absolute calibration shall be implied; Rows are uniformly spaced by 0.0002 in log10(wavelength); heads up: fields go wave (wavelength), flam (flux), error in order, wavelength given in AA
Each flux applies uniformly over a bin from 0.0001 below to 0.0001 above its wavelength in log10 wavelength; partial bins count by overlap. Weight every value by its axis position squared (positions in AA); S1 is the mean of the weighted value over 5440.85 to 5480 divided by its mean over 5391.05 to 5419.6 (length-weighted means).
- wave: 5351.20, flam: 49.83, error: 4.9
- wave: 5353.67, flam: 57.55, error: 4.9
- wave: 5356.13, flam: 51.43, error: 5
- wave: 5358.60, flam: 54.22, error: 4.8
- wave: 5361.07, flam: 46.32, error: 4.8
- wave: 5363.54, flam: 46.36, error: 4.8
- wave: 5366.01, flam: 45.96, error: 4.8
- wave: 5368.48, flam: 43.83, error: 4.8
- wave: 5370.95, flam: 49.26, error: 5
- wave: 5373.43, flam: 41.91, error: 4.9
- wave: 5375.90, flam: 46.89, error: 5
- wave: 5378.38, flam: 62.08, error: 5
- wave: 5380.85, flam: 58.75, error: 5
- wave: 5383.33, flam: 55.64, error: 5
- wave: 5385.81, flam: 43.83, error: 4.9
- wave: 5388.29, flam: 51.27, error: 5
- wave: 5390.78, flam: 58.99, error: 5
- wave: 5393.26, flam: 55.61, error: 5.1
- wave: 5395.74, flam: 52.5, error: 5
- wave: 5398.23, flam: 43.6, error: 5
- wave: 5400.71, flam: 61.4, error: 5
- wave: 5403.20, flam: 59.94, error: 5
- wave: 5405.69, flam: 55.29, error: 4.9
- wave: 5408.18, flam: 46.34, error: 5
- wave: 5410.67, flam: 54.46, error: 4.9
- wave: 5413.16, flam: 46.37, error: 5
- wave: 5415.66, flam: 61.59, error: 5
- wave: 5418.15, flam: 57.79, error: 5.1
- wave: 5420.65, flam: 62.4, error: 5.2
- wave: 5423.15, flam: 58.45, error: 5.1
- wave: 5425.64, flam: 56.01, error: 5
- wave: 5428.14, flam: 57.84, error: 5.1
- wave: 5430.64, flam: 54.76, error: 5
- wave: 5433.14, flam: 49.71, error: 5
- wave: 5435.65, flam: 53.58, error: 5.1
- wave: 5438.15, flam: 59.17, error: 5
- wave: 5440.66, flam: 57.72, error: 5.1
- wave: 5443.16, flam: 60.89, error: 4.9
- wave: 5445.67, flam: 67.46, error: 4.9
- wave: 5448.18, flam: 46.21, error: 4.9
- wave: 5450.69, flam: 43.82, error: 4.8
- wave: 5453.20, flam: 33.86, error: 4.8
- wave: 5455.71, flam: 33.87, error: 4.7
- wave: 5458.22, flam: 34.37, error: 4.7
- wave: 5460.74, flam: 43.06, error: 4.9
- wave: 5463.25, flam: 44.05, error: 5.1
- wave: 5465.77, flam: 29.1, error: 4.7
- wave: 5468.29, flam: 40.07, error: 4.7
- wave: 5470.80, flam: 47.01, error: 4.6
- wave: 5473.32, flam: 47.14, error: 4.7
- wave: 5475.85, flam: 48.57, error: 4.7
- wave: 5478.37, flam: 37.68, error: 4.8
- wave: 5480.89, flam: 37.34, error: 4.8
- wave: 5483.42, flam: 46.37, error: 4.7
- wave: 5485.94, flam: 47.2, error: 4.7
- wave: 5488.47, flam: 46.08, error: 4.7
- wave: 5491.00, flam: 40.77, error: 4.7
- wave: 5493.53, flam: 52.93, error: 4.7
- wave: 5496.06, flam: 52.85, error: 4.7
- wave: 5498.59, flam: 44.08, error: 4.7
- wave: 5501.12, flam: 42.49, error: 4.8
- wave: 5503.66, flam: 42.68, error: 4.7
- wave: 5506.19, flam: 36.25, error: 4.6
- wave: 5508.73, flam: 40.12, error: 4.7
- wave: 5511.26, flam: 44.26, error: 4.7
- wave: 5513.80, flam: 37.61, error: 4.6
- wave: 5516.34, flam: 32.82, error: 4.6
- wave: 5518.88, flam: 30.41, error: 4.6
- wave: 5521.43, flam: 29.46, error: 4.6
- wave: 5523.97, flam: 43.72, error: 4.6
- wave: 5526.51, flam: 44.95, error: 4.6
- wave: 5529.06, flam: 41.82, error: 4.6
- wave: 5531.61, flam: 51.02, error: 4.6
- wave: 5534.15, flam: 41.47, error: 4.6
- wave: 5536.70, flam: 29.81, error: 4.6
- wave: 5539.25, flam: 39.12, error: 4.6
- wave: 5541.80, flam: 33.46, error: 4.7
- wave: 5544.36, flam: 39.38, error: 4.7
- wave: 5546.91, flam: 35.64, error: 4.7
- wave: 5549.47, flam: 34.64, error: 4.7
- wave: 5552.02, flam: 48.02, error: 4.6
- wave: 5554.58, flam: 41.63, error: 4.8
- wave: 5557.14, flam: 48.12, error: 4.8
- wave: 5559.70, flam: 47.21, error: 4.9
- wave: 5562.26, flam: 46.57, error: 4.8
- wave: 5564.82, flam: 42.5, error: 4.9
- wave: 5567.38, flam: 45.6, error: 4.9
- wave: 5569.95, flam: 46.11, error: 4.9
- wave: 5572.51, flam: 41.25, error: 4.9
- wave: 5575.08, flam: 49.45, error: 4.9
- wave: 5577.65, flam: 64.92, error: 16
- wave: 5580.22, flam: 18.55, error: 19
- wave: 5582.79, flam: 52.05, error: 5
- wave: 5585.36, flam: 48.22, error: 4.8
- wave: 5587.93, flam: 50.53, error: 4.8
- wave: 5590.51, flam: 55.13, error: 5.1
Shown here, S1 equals 0.8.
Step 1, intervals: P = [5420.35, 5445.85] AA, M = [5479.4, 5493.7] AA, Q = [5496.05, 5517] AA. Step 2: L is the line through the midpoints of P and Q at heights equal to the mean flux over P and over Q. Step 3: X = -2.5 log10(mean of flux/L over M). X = 0.02 mag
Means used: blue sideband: 57.4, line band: 44.4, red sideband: 41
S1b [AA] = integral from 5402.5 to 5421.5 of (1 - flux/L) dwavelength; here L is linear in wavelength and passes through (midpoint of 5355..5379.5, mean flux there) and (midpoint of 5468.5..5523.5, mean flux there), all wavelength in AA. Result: -3.6 AA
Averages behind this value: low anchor 48.7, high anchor 42.1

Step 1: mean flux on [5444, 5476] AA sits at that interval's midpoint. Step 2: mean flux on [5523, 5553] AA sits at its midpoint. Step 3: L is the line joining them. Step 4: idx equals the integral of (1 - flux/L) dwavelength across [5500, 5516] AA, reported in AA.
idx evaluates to 0.4 AA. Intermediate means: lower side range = 43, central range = 40.1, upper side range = 40.1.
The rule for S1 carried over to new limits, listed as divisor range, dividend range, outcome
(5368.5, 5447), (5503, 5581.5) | 0.79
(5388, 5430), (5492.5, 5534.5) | 0.78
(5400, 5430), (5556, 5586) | 0.86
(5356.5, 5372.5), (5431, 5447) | 1.25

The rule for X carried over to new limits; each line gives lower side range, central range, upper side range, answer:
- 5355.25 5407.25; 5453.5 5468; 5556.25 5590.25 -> 0.32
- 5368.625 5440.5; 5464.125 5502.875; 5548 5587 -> 0.13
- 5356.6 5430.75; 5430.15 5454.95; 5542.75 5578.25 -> -0.04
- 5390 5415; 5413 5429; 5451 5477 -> -0.17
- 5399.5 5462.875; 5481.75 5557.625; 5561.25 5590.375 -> 0.18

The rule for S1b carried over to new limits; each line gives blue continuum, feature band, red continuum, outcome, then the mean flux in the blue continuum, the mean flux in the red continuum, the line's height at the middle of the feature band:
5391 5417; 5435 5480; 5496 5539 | 1.6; 53.9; 40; 47.4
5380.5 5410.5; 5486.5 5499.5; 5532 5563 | -0.6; 53.5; 40.6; 45.2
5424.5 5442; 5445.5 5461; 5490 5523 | 3.0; 55.6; 40.5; 51.5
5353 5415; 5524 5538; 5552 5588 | 1.5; 51.6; 45.8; 47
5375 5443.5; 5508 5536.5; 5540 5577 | 4.1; 55.1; 43.2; 46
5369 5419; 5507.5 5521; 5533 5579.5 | 2.6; 53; 42.8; 45.4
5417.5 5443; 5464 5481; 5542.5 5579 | 3.7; 56.9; 44.8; 53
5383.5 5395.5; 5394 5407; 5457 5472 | -1.0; 52.7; 39.6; 50.8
